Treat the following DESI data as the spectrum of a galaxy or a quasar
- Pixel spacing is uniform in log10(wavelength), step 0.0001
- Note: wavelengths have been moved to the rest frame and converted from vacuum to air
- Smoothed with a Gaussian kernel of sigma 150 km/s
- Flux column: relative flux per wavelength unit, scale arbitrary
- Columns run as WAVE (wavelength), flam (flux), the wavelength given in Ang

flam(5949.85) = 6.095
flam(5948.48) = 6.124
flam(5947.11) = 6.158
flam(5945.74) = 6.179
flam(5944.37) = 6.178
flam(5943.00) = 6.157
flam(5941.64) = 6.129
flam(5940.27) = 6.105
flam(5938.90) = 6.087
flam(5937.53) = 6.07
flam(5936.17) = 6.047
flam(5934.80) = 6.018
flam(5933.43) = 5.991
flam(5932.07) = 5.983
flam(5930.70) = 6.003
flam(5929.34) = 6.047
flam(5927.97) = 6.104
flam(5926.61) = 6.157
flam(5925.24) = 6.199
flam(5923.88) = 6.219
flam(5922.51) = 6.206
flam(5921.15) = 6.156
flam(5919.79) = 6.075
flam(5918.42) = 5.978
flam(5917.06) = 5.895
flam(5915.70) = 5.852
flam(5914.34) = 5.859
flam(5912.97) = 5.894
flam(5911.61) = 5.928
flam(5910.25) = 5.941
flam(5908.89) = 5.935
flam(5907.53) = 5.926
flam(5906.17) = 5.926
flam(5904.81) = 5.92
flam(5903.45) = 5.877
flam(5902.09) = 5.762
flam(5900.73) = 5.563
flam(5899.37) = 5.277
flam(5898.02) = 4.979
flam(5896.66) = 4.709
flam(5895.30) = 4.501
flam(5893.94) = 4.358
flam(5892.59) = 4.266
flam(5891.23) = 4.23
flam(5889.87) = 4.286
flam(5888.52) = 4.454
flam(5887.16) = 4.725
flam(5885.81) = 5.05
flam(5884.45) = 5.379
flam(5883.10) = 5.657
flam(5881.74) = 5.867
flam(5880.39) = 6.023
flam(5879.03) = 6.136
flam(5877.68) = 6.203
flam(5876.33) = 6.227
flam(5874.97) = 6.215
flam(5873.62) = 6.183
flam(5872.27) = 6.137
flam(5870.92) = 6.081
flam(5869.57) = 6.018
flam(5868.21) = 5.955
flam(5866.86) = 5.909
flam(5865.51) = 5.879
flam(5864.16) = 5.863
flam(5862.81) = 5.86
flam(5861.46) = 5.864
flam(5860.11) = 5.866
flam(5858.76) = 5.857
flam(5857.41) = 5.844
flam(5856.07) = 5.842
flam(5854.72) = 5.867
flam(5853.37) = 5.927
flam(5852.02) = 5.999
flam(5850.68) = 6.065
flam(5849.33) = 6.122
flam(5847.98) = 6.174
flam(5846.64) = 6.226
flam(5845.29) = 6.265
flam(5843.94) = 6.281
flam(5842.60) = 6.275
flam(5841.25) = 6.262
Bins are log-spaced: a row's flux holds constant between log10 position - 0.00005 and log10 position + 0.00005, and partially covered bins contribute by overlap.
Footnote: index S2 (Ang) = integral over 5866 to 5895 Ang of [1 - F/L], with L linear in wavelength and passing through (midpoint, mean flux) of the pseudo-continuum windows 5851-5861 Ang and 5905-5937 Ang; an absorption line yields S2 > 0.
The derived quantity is 2.2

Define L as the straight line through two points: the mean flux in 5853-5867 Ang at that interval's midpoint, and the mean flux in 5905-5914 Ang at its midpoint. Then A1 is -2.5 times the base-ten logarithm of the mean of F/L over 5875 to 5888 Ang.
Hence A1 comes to 0.035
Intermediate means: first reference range 5.87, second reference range 5.92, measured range 5.7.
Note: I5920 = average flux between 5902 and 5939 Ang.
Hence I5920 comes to 6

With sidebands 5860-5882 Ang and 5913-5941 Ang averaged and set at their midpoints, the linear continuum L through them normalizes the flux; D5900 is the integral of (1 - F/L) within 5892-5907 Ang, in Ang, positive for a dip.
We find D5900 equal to 2.1 Ang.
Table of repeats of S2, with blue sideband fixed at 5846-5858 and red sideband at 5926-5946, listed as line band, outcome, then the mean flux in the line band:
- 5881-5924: 4.30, 5.45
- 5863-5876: 0.00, 6.02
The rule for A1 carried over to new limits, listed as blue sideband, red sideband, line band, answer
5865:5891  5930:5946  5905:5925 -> -0.01 mag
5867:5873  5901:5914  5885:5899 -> 0.28 mag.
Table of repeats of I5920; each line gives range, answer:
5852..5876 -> 5.96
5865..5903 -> 5.43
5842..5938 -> 5.78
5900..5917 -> 5.86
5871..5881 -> 6.16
